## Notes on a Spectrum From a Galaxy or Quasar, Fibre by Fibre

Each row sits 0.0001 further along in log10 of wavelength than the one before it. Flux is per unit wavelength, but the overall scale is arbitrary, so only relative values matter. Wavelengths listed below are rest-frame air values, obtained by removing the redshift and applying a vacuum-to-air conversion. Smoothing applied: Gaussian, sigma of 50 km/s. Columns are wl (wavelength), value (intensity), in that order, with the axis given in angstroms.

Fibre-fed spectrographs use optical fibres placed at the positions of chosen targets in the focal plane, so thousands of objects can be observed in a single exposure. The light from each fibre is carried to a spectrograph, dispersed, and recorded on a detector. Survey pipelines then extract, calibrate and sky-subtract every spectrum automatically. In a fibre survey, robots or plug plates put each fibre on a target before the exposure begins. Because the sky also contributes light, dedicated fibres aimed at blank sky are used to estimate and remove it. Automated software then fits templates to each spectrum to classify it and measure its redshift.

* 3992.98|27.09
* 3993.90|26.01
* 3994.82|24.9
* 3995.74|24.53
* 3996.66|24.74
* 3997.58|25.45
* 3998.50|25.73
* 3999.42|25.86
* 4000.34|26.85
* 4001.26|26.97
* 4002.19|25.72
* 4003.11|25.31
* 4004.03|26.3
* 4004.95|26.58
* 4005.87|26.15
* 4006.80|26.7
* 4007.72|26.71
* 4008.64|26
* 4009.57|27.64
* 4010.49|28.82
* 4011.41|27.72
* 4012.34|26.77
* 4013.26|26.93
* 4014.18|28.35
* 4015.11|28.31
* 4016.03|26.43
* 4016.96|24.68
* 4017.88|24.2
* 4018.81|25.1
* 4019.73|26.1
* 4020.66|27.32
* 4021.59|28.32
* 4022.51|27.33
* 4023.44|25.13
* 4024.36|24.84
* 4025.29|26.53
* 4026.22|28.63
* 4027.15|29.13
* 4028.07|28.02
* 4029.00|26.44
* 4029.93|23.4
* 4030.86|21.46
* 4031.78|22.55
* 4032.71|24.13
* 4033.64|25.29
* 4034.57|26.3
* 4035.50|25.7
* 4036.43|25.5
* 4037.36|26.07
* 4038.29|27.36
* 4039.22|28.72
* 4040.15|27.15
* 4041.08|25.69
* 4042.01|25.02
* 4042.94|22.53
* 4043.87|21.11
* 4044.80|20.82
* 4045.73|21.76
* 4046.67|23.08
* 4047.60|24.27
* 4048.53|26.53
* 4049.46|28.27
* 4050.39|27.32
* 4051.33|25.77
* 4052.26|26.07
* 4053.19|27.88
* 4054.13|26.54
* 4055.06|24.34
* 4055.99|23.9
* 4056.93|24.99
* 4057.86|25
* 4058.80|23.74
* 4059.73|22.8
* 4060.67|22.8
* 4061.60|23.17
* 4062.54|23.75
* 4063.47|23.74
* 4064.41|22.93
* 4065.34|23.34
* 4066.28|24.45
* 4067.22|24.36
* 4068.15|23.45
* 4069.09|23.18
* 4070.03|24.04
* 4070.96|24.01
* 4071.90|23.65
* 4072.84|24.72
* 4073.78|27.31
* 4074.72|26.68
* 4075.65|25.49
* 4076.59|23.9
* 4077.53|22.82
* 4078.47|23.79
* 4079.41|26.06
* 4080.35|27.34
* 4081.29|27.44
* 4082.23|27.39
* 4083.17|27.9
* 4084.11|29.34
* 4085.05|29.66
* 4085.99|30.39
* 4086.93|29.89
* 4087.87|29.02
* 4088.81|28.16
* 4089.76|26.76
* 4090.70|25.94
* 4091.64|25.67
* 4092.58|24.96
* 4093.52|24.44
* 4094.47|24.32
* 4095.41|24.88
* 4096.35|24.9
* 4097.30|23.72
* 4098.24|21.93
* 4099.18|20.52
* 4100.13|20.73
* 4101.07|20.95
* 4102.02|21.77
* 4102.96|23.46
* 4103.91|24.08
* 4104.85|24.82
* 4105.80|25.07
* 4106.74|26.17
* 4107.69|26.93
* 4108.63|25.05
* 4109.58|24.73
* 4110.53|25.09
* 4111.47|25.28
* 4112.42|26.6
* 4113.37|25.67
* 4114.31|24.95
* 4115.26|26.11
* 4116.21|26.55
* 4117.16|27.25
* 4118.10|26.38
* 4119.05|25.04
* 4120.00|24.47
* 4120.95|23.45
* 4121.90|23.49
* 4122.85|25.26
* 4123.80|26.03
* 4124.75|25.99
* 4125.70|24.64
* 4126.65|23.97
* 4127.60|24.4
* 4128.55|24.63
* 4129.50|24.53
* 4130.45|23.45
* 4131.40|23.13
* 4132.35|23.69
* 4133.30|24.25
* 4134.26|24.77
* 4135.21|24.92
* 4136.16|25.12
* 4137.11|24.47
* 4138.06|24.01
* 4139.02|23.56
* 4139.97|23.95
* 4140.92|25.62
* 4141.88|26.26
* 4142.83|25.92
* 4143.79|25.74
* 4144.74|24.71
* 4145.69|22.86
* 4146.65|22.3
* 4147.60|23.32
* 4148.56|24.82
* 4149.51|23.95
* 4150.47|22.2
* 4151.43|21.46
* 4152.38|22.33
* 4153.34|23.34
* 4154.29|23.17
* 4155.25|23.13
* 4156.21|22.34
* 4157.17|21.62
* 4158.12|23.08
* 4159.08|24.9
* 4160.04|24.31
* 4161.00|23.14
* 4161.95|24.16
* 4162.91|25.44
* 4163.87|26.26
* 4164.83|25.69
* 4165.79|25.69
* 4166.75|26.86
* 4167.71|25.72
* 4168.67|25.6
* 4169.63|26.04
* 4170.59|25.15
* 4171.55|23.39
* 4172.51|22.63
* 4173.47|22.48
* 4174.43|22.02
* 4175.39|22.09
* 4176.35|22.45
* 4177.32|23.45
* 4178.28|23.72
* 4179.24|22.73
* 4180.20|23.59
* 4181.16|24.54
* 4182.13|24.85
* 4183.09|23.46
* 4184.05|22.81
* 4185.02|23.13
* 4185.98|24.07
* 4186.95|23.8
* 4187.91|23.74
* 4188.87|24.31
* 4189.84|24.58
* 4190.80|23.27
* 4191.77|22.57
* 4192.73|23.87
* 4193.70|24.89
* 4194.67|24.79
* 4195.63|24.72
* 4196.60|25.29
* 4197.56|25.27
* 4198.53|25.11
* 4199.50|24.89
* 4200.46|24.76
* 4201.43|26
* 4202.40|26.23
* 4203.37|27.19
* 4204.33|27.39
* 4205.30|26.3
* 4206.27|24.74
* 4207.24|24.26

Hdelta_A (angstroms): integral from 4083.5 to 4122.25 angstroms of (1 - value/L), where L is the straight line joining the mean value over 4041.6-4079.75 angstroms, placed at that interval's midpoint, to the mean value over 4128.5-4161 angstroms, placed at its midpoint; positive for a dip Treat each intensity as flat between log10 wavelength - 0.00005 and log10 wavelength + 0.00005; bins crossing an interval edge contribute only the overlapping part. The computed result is -2.0 angstroms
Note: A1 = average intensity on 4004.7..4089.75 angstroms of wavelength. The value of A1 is 25.7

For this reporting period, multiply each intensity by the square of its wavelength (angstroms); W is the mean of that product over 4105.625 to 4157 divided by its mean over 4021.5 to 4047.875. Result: 1.0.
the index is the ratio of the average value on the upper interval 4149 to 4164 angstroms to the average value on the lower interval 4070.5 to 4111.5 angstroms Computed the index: 0.92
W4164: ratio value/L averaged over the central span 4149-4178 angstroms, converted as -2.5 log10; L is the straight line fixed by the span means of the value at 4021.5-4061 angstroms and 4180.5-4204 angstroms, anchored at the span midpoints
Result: 0.039 mag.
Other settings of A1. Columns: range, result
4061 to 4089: 25.7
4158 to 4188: 24.1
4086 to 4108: 24.8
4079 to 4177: 24.8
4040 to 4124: 25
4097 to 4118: 24.5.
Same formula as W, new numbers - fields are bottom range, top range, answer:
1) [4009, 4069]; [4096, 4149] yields 1.01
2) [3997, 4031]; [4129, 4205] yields 0.99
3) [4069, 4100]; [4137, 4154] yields 0.96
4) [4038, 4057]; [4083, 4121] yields 1.04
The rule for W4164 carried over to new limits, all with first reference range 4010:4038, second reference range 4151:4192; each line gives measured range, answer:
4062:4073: 0.08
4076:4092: -0.08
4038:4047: 0.07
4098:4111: 0.05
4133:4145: -0.02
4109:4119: -0.05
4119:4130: 0.00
